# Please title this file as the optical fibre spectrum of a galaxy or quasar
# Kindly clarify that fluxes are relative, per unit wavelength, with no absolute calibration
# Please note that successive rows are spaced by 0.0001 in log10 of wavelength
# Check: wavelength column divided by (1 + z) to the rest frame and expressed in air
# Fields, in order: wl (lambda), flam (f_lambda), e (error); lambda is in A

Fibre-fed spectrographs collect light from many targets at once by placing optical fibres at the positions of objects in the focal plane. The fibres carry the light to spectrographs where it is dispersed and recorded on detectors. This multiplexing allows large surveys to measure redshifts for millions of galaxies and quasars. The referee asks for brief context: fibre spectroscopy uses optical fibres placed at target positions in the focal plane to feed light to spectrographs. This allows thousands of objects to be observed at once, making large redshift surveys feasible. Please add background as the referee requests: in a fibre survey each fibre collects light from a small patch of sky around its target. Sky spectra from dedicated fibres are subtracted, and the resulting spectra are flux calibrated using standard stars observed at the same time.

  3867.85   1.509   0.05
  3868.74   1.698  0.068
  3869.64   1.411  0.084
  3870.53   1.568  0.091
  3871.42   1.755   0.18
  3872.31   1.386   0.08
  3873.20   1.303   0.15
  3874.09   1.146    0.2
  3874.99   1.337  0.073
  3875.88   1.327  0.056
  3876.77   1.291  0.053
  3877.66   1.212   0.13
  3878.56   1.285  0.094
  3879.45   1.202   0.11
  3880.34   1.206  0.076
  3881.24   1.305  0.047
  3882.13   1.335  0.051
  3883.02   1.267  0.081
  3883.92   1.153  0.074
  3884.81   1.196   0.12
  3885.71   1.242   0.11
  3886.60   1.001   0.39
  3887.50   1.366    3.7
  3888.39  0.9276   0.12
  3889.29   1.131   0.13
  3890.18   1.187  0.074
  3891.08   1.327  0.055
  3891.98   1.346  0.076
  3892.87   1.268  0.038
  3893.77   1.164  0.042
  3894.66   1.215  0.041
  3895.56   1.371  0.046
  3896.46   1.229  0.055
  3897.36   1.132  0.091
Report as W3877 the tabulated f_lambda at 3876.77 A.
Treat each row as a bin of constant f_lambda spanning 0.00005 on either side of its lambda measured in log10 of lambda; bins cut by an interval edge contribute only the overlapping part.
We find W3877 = 1.291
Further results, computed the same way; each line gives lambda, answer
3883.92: 1.153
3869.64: 1.411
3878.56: 1.285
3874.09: 1.146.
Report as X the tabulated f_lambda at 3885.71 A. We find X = 1.242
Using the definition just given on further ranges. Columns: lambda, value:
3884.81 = 1.196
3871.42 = 1.755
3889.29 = 1.131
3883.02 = 1.267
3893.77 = 1.164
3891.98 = 1.346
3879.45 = 1.202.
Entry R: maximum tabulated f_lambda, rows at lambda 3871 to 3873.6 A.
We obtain 1.755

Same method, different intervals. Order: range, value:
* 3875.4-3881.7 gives 1.327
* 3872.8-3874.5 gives 1.303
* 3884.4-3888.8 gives 1.366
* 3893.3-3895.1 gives 1.215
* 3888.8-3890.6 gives 1.187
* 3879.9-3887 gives 1.335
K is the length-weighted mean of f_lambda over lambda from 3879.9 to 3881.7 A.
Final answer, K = 1.25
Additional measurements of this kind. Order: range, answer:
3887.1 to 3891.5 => 1.19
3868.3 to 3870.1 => 1.55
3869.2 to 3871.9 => 1.58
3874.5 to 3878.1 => 1.29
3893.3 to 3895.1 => 1.19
